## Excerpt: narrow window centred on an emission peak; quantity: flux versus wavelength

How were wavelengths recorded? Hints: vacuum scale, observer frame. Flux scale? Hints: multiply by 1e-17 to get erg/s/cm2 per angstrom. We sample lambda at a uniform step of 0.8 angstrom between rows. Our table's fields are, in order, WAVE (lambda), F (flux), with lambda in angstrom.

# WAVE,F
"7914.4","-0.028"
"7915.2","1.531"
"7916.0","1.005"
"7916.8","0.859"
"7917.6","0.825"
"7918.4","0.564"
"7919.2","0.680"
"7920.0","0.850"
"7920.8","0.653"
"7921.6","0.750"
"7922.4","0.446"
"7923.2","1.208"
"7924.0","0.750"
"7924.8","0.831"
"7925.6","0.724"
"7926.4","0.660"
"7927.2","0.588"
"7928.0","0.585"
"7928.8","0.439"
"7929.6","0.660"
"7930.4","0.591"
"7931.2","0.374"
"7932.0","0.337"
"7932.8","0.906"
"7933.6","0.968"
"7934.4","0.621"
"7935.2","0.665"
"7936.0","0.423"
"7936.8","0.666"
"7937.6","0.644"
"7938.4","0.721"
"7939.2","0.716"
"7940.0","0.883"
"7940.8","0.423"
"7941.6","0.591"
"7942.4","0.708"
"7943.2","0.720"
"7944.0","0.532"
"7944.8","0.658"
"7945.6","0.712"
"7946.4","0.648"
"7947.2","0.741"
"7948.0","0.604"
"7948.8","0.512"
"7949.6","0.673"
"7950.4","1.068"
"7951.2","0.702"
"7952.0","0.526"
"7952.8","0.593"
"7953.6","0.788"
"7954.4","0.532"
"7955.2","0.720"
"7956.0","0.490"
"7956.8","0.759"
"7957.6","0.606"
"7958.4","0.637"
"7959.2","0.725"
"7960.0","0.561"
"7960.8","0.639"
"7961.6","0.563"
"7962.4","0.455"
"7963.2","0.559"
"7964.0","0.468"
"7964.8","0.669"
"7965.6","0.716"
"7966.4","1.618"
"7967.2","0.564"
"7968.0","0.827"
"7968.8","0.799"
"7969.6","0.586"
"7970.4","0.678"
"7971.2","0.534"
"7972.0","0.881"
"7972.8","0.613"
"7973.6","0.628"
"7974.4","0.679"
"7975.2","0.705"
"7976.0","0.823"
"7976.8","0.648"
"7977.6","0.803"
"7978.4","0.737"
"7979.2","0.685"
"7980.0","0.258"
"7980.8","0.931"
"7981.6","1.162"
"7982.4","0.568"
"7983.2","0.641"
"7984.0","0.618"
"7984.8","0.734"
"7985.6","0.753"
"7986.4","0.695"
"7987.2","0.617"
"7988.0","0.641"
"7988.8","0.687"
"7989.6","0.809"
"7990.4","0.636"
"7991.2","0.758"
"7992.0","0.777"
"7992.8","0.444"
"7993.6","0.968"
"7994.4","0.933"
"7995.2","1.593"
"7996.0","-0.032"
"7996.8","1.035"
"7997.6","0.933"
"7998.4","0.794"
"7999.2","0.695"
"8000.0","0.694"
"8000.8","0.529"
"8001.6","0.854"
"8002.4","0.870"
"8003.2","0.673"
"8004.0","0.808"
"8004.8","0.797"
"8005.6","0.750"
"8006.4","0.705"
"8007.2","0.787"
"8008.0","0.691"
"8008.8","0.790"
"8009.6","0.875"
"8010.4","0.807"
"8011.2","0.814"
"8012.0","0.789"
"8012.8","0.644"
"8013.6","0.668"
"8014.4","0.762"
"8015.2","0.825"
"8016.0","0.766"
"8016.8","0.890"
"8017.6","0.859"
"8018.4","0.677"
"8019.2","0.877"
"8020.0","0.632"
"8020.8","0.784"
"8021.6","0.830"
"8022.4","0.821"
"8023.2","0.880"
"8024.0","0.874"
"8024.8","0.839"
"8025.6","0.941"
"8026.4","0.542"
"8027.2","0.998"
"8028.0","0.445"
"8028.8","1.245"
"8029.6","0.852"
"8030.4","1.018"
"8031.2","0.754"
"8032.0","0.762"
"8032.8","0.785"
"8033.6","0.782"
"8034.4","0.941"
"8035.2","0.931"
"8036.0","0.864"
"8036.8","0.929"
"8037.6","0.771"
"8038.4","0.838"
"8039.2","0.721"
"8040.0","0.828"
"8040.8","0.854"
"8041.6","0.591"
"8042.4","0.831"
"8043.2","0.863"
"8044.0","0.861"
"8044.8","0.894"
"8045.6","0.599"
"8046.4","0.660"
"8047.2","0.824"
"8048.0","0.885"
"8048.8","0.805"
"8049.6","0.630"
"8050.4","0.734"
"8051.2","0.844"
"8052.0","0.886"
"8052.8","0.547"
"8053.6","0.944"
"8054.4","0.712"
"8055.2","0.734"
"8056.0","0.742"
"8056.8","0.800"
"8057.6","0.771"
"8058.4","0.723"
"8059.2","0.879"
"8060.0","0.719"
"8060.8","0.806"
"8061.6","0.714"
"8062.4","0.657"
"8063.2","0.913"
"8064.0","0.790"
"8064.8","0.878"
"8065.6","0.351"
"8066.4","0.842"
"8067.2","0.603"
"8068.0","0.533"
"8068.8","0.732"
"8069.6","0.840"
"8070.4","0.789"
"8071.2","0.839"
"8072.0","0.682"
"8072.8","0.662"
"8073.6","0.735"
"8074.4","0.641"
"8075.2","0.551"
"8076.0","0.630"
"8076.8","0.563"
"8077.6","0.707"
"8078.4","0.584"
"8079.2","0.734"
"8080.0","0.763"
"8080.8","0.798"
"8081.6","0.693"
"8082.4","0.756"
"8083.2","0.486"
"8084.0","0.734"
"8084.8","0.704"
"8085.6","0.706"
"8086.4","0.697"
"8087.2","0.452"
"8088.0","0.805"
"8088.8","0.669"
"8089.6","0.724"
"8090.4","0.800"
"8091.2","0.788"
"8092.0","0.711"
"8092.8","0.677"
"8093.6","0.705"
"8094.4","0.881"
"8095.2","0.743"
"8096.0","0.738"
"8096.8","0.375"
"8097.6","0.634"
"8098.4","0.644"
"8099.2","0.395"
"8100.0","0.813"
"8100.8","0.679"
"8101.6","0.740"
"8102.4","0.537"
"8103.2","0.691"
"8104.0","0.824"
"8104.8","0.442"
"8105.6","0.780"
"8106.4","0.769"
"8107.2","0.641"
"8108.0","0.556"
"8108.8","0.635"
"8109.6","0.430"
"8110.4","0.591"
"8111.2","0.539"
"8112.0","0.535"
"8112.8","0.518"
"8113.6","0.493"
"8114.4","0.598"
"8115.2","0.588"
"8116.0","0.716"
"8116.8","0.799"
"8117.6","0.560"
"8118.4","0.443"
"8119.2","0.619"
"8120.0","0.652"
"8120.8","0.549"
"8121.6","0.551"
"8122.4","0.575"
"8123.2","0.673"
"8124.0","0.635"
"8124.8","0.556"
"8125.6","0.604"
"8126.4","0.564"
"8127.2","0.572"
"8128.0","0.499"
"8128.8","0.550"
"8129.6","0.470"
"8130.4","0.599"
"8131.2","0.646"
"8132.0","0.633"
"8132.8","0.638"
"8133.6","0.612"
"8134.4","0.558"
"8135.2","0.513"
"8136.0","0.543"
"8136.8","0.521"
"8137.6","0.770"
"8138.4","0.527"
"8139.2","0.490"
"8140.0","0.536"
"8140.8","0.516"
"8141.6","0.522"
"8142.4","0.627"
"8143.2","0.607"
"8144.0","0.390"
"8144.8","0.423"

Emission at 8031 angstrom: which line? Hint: C III] 1909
